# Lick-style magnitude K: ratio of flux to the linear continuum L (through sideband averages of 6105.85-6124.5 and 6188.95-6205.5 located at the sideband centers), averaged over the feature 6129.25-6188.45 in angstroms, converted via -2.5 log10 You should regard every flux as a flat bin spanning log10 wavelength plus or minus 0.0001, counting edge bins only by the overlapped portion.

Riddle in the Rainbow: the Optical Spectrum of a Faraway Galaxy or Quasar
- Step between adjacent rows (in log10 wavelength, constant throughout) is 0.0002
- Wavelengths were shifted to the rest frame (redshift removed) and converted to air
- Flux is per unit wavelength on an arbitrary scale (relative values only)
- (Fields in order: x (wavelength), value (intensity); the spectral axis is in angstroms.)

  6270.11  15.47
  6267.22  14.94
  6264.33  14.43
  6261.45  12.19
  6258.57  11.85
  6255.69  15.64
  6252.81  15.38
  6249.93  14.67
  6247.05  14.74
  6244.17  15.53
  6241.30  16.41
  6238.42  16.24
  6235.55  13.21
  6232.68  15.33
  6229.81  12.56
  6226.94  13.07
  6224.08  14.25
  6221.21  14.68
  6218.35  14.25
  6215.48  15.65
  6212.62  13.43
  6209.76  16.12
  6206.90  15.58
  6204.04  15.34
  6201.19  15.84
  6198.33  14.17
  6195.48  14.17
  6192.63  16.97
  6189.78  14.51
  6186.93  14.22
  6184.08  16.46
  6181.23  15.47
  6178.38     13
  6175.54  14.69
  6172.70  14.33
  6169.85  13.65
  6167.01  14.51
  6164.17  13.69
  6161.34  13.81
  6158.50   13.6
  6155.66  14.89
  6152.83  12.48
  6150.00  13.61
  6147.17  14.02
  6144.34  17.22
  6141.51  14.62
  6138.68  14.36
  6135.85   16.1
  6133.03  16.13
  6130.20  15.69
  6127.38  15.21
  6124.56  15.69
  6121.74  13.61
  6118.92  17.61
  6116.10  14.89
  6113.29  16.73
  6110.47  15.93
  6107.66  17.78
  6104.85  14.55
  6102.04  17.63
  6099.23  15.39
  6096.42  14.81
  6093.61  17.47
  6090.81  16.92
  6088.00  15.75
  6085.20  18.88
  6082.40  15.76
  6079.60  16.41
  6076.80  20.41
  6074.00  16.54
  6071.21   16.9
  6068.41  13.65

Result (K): 0.07 mag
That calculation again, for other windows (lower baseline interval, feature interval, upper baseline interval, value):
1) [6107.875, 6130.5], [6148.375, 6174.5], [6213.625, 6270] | 0.11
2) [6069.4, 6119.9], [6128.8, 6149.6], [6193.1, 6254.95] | 0.05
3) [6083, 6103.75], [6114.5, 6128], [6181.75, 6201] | 0.05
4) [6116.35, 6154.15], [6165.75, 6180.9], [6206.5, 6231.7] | 0.05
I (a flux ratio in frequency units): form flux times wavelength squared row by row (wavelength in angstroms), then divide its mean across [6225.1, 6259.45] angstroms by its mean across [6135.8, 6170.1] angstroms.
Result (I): 1.1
